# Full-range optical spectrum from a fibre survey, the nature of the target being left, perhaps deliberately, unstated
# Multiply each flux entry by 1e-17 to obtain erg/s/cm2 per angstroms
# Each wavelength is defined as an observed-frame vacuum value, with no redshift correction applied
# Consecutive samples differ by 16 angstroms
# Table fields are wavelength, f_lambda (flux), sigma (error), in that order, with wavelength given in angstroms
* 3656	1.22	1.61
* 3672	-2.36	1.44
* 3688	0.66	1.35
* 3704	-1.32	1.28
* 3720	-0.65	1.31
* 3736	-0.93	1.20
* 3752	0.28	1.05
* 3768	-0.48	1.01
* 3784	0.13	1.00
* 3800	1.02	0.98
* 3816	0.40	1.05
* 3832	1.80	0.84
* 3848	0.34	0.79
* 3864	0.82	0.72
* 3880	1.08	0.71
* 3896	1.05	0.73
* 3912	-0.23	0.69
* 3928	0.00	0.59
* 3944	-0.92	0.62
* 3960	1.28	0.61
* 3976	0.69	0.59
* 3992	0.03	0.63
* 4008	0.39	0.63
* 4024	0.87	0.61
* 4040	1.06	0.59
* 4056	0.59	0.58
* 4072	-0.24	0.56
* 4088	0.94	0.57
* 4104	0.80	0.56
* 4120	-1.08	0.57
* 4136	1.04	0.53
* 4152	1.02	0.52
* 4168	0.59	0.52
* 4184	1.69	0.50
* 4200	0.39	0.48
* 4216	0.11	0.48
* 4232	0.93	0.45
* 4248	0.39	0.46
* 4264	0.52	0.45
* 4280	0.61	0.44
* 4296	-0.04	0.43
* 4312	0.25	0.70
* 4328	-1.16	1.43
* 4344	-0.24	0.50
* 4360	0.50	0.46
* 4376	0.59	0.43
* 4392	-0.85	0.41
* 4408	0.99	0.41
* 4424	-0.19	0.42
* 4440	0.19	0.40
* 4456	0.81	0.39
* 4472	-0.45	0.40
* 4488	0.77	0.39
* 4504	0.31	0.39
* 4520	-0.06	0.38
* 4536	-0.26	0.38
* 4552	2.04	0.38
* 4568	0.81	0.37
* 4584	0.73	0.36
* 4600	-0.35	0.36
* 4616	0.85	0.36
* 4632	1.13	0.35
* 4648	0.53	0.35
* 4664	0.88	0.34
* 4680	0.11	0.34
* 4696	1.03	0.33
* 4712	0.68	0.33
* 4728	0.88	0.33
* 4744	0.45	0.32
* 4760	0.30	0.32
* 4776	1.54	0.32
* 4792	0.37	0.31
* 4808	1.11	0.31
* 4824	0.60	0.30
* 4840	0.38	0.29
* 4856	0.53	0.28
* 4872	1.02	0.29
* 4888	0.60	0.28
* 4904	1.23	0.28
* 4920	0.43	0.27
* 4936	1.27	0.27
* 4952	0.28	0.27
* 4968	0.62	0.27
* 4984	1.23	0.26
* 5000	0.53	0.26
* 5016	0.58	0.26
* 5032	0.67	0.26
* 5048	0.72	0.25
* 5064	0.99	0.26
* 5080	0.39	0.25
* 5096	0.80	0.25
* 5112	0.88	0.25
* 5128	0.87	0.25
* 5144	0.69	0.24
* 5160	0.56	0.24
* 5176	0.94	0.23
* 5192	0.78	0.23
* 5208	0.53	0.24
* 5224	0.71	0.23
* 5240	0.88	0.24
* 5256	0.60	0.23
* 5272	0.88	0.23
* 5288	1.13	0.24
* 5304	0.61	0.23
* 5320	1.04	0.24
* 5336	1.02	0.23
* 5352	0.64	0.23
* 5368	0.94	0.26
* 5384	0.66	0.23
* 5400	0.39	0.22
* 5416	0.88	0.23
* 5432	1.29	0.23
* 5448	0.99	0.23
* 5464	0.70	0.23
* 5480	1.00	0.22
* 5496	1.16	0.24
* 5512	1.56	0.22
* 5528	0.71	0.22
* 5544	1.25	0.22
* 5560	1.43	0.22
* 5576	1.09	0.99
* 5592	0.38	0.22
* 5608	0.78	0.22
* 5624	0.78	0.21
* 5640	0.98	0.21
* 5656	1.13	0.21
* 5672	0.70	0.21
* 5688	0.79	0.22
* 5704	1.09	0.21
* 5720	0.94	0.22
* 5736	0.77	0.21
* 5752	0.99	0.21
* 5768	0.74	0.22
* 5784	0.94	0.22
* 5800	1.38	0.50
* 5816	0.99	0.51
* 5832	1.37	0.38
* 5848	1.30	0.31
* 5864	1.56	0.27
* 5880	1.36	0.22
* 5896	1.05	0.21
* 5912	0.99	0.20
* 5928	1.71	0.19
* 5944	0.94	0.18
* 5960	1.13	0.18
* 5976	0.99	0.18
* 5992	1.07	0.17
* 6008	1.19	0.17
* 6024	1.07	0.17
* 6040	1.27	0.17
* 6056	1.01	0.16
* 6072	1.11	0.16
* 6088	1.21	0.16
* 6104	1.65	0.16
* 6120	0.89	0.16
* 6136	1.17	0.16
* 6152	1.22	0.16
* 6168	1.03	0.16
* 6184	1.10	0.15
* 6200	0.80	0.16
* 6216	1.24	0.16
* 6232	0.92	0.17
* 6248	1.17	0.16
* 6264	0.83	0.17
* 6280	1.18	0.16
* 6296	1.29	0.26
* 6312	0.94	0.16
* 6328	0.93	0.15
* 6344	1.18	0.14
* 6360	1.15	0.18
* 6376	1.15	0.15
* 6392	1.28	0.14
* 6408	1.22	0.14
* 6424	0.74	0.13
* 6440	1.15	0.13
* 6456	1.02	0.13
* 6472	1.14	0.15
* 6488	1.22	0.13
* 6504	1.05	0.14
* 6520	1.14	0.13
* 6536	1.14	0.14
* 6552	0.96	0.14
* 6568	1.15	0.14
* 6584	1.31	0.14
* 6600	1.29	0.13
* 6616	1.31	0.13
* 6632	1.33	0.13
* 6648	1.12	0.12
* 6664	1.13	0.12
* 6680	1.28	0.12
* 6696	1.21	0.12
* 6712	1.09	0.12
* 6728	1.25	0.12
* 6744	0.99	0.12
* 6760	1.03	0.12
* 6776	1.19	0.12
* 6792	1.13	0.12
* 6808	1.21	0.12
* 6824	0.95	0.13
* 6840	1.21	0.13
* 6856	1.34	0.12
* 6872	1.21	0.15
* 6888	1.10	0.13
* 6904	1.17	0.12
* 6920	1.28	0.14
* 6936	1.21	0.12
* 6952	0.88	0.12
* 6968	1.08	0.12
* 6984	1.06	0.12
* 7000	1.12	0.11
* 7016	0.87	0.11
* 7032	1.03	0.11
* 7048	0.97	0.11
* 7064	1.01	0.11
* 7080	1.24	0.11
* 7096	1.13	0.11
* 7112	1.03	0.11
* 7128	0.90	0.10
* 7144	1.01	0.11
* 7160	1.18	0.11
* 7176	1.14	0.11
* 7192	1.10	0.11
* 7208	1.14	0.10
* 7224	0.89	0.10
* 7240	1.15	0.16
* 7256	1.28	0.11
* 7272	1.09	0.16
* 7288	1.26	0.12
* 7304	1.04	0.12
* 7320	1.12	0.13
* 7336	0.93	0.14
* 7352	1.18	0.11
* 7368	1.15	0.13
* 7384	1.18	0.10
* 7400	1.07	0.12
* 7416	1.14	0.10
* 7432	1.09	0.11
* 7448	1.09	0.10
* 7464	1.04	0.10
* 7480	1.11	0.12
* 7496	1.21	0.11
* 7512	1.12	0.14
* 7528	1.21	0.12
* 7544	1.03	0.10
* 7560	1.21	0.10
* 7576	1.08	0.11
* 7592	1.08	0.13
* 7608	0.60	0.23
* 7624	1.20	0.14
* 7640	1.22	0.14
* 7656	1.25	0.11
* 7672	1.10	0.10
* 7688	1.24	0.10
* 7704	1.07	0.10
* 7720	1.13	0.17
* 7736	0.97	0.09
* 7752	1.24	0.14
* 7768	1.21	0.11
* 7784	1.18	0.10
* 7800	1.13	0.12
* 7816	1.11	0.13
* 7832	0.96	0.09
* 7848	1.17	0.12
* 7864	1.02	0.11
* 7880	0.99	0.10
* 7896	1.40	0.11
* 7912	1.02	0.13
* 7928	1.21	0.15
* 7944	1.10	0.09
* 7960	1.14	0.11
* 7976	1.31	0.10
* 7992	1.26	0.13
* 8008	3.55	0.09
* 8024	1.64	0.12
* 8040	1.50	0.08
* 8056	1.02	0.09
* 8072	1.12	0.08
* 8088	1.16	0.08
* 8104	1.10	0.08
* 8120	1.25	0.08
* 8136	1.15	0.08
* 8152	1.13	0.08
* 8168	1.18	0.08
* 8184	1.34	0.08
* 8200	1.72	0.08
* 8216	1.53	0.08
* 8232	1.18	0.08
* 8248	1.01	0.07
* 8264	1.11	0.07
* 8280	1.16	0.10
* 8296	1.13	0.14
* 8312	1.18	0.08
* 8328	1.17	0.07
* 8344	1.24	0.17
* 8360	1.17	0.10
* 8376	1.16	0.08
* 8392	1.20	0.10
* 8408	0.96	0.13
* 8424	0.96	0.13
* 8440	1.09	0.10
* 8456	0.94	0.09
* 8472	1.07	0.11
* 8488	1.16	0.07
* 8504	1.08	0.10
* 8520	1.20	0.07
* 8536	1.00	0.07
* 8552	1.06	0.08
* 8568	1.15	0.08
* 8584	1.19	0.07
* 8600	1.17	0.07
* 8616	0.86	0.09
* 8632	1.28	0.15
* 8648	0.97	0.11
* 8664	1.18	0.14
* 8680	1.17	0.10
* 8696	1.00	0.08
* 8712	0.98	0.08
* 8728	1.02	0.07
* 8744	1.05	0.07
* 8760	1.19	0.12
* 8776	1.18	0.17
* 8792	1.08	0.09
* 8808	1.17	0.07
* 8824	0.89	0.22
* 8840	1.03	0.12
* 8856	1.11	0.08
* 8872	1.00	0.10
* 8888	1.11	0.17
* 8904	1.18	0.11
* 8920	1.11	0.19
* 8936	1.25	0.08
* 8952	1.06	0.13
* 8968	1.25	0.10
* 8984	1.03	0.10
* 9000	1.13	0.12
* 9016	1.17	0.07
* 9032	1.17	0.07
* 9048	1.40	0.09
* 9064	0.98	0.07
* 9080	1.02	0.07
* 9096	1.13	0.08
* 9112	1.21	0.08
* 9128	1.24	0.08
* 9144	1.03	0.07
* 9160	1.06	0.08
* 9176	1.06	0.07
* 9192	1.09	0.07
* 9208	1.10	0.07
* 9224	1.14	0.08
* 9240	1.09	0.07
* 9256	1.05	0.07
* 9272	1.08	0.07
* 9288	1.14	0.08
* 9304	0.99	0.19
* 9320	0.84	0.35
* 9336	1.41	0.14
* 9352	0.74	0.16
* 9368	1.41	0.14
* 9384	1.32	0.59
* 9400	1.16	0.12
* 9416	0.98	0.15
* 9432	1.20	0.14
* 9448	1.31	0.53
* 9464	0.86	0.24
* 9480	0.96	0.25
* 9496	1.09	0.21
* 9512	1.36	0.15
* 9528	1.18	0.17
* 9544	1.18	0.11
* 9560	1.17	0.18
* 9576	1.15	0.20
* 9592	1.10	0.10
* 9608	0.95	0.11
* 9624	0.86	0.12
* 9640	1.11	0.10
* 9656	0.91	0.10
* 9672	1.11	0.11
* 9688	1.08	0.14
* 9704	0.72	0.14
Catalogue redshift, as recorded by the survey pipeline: 0.22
